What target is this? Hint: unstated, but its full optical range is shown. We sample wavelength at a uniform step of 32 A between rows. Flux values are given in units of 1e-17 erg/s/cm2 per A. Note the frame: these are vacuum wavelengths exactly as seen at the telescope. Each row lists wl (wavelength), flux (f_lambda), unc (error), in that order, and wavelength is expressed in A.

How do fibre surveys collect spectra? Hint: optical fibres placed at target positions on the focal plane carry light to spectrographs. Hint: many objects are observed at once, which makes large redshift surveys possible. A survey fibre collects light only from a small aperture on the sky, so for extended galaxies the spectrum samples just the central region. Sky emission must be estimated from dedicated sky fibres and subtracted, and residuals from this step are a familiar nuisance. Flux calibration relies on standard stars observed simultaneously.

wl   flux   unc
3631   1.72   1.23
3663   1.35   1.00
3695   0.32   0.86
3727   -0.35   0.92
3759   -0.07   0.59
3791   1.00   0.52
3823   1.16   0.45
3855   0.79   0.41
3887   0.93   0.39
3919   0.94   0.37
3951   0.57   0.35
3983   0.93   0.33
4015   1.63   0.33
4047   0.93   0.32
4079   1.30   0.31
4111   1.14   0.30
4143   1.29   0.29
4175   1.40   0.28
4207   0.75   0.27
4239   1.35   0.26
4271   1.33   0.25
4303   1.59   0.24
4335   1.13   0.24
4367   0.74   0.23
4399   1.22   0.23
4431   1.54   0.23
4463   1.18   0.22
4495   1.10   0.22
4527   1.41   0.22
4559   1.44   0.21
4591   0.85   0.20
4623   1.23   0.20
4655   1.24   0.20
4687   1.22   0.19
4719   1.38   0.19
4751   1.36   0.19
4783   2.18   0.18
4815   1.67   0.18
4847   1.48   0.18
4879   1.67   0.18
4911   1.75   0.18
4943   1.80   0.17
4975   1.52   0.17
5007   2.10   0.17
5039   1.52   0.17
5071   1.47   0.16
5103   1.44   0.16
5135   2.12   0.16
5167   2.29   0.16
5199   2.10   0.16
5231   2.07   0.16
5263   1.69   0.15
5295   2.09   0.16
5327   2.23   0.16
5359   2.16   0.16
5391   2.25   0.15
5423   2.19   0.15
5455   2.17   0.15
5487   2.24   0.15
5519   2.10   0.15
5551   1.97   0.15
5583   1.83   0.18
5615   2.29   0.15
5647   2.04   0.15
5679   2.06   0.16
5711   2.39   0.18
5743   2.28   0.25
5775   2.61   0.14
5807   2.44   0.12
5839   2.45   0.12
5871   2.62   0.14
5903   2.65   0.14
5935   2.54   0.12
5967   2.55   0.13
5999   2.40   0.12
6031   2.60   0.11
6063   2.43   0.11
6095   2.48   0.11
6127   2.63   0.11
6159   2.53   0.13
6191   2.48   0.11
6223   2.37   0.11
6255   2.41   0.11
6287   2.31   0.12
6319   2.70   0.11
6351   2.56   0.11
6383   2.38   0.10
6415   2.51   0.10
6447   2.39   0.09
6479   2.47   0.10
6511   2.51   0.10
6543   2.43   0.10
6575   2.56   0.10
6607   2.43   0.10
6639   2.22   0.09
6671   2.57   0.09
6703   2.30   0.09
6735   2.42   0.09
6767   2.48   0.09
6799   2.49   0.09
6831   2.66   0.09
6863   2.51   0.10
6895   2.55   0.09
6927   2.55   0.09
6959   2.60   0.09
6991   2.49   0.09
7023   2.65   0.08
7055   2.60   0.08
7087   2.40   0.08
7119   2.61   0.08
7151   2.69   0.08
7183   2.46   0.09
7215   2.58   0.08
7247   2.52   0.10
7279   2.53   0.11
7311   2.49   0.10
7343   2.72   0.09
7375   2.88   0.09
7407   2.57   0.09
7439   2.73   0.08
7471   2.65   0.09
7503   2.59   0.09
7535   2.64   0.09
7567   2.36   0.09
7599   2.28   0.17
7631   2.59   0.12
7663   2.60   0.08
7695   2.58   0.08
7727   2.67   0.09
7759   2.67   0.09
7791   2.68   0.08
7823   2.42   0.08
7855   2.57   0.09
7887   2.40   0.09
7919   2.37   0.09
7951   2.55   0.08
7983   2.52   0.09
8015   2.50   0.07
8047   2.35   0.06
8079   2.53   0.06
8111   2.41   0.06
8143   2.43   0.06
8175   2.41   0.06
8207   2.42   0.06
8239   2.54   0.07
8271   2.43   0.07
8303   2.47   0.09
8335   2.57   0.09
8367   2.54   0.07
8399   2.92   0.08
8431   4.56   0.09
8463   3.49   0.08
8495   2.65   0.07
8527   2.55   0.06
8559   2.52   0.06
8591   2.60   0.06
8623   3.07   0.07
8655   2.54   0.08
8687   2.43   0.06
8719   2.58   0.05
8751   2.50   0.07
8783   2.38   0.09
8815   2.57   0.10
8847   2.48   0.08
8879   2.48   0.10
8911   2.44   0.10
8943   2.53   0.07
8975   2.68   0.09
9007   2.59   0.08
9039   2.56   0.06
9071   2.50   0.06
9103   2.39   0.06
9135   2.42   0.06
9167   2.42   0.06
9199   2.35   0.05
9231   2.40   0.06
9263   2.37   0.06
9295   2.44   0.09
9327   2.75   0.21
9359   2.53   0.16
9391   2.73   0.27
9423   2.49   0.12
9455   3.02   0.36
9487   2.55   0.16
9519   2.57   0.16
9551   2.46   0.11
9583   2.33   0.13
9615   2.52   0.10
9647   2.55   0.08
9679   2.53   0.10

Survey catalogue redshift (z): 0.28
